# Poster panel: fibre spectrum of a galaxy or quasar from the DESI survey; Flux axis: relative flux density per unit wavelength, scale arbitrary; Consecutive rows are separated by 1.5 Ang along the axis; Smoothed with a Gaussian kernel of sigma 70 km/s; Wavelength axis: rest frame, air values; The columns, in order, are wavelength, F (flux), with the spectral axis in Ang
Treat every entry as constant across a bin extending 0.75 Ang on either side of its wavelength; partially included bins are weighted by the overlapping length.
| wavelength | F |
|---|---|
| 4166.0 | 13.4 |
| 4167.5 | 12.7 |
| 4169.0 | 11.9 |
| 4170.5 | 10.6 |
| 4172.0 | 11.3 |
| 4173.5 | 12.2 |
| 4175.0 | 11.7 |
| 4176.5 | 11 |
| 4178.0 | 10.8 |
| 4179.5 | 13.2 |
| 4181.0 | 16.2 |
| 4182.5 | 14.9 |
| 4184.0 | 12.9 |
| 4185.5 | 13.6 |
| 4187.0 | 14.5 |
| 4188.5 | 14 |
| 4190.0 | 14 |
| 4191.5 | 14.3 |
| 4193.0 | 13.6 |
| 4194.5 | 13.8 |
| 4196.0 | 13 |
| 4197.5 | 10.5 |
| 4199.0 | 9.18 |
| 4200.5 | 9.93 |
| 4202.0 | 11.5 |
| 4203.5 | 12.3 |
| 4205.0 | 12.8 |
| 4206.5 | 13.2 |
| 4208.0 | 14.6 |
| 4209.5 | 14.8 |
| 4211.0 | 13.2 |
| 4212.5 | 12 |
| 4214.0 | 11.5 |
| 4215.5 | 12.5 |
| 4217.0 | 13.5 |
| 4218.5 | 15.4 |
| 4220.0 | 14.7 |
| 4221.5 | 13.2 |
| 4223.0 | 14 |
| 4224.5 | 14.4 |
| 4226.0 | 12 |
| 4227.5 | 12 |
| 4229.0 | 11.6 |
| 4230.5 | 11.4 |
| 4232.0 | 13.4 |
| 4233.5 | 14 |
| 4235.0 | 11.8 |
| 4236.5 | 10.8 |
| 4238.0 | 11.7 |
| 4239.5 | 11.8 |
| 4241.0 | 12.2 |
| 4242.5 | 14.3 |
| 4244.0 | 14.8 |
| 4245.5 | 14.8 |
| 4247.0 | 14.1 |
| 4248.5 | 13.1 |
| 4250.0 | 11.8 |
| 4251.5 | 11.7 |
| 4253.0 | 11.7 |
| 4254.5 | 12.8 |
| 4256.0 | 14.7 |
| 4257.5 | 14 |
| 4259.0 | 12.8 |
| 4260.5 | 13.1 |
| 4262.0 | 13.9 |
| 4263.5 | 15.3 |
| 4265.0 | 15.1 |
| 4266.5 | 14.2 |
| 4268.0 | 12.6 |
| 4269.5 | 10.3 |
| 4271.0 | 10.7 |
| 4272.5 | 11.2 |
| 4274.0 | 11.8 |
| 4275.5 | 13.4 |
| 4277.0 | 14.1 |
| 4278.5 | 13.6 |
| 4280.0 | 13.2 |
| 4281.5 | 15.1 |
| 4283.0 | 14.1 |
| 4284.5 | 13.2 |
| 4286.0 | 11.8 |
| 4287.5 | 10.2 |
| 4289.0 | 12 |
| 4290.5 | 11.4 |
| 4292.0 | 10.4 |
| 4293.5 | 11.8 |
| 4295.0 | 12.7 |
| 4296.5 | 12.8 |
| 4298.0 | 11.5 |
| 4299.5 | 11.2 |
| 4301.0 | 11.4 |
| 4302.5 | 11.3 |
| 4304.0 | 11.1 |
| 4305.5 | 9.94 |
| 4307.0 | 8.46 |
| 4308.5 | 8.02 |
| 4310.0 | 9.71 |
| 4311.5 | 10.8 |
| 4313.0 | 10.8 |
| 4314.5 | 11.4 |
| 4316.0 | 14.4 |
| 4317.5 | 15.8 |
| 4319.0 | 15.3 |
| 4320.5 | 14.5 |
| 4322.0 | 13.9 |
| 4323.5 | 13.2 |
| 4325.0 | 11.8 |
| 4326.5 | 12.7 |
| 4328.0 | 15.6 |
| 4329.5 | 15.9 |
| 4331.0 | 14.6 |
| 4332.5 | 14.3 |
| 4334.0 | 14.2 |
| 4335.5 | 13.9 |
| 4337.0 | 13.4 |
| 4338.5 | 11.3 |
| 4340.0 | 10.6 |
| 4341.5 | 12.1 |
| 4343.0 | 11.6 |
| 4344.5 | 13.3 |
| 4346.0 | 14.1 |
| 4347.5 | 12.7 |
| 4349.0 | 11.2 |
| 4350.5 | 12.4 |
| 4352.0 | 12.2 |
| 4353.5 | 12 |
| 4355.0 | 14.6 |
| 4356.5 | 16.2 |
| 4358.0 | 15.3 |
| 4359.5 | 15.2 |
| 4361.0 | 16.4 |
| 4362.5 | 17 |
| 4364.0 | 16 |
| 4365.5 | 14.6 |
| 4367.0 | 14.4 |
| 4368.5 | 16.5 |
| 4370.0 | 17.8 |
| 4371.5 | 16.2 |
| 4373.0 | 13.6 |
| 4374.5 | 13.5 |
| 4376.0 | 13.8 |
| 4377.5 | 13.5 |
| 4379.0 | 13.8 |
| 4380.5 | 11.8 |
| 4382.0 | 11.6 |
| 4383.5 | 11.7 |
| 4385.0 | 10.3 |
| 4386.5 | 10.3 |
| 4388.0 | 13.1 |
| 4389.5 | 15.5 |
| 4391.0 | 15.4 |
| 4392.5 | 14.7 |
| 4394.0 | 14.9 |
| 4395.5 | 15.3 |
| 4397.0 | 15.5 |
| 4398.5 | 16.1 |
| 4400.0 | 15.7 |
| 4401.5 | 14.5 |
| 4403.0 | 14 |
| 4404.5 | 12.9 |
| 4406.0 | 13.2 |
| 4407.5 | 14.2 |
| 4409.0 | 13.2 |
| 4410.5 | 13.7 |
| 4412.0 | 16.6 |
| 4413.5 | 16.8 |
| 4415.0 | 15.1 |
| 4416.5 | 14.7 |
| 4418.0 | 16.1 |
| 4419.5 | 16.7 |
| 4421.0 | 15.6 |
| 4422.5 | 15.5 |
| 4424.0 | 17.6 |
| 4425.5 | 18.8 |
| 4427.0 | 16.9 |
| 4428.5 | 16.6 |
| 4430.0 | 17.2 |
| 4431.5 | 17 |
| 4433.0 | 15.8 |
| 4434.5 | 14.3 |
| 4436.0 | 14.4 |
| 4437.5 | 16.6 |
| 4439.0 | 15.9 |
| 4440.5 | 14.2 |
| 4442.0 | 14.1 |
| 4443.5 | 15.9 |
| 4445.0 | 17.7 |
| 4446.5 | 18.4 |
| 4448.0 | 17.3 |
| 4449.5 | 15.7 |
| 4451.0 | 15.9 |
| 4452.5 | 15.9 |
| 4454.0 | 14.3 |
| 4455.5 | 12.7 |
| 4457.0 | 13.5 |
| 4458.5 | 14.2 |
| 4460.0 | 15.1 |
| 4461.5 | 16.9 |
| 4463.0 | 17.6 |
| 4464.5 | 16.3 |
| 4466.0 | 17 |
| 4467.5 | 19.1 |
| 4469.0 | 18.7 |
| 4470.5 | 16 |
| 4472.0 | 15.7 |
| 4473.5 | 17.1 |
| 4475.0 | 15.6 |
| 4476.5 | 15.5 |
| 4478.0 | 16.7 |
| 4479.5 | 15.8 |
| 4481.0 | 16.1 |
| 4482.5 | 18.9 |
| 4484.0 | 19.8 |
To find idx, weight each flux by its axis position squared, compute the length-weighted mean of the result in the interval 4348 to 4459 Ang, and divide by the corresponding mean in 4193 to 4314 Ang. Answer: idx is 1.3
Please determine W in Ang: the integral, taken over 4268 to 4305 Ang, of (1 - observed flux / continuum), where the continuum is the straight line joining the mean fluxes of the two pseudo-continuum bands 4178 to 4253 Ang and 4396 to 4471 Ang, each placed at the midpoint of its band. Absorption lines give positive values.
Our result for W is 4.79 Ang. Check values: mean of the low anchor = 13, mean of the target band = 12.1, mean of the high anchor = 15.8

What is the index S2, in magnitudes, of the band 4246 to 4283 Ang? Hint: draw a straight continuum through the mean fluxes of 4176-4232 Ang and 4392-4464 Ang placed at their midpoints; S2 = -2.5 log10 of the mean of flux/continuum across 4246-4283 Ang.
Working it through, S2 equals 0.04 mag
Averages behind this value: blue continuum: 13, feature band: 13.1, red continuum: 15.5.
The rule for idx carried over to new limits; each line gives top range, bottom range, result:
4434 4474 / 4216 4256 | 1.36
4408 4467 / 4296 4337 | 1.33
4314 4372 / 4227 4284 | 1.13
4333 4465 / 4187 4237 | 1.25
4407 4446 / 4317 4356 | 1.24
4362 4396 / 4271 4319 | 1.23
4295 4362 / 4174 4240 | 1.06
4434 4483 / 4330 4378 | 1.20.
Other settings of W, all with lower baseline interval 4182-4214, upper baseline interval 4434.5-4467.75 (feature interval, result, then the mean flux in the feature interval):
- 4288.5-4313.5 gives 5.7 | 10.9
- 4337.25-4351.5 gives 2.3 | 12.2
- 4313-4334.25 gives 0.5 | 14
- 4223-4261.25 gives 1.6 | 12.9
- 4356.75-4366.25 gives -0.7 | 15.8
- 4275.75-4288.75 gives 0.7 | 13.1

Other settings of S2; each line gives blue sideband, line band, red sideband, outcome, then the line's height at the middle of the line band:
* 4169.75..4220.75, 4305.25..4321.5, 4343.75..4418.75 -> 0.164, 13.8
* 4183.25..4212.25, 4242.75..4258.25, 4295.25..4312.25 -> -0.138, 11.8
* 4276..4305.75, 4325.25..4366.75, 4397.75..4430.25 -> -0.010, 13.7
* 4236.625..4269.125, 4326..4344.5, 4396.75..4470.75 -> 0.081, 14.4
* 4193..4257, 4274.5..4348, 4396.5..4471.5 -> 0.121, 14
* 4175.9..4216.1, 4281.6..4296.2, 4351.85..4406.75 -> 0.126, 13.6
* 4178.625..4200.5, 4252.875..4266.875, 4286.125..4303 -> -0.146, 12.1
